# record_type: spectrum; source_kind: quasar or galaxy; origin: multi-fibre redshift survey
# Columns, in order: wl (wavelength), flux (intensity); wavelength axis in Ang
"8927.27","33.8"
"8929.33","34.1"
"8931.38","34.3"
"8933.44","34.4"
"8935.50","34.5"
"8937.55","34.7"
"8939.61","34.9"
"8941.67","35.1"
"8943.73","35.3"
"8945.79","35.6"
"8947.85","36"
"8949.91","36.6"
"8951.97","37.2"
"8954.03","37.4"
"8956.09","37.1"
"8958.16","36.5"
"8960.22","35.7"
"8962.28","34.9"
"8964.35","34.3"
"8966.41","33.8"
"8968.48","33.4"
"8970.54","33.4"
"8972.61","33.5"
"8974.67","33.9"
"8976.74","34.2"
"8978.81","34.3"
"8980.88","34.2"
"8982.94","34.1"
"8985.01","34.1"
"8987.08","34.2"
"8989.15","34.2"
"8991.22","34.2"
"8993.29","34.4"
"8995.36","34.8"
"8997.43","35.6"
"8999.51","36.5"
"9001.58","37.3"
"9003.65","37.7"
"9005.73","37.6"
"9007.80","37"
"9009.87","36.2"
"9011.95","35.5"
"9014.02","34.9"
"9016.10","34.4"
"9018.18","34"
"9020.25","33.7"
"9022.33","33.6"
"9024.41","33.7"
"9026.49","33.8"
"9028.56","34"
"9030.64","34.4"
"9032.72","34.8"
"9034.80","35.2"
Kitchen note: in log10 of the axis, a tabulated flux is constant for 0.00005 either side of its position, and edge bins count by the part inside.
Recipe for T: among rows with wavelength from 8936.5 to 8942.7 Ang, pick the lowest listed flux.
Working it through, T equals 34.7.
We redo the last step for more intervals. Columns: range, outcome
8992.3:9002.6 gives 34.4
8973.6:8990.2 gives 33.9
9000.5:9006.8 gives 37.3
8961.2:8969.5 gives 33.4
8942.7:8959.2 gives 35.3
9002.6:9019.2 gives 34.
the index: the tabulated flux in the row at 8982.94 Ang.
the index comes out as 34.1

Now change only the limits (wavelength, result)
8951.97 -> 37.2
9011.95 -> 35.5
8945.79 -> 35.6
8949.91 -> 36.6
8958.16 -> 36.5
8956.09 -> 37.1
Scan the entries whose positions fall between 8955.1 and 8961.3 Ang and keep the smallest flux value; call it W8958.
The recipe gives 35.7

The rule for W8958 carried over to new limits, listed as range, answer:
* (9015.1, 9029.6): 33.6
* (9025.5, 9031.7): 33.8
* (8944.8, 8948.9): 35.6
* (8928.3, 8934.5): 34.1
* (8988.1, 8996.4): 34.2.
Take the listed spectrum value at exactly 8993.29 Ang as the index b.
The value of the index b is 34.4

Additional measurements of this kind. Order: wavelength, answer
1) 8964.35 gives 34.3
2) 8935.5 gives 34.5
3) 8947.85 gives 36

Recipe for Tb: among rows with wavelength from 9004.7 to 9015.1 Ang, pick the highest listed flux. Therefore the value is 37.6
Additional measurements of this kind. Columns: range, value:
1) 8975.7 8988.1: 34.3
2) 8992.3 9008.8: 37.7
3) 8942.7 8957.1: 37.4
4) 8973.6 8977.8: 34.2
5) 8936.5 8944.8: 35.3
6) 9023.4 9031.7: 34.4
